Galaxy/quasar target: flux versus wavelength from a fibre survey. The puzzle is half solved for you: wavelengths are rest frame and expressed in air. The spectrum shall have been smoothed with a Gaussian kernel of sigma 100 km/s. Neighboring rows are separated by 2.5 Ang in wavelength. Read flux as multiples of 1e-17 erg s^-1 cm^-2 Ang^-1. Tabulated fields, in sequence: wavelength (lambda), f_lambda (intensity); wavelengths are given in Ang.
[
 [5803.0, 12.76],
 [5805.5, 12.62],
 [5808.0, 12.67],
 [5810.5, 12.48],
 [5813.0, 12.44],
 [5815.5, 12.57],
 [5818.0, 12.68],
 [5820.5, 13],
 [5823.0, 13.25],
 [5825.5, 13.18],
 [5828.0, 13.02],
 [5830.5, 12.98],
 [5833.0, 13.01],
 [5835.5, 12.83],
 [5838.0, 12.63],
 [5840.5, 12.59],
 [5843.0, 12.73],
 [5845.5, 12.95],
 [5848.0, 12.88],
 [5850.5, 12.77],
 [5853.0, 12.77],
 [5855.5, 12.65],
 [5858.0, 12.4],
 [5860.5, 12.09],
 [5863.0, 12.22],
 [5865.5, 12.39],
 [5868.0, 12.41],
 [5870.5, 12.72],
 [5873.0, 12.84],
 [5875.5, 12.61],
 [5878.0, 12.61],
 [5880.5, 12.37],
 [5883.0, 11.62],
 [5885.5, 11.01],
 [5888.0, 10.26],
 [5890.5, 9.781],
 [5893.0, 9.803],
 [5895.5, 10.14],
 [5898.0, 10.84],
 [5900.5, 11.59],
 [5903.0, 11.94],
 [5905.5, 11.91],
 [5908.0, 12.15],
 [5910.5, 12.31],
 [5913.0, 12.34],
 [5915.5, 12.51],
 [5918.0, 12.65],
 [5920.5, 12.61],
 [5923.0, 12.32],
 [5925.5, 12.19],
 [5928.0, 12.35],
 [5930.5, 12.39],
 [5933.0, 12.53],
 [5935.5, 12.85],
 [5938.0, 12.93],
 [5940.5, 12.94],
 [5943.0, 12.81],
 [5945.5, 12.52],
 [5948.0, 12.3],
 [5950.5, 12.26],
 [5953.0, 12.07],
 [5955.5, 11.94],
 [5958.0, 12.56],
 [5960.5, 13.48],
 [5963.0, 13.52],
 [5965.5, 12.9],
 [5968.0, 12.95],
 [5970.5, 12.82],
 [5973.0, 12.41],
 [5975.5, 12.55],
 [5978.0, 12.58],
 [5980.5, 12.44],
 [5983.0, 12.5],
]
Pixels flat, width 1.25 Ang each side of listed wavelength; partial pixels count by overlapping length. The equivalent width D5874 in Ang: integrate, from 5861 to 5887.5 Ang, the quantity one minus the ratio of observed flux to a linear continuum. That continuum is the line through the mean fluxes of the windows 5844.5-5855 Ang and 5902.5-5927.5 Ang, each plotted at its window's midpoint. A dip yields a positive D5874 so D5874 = 0.9 Ang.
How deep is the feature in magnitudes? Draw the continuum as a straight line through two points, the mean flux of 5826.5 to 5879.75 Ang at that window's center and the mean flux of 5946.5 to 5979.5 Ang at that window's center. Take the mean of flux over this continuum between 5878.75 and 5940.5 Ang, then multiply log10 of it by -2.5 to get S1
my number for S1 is 0.07 mag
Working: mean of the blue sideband 12.7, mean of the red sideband 12.6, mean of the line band 11.8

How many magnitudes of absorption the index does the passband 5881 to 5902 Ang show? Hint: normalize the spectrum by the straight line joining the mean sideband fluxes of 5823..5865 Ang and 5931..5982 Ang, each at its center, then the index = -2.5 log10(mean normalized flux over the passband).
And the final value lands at 0.19 mag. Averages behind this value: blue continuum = 12.7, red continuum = 12.7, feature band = 10.7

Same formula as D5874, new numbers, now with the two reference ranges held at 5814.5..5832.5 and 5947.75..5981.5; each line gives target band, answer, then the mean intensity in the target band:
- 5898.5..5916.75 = 1.02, 12.1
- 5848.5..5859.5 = 0.21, 12.7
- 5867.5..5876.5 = 0.13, 12.7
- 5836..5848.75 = 0.16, 12.8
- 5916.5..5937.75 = 0.36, 12.5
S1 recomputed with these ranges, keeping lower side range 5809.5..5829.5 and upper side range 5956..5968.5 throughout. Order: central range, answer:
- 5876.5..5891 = 0.14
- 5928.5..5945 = 0.02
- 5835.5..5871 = 0.02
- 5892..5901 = 0.22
